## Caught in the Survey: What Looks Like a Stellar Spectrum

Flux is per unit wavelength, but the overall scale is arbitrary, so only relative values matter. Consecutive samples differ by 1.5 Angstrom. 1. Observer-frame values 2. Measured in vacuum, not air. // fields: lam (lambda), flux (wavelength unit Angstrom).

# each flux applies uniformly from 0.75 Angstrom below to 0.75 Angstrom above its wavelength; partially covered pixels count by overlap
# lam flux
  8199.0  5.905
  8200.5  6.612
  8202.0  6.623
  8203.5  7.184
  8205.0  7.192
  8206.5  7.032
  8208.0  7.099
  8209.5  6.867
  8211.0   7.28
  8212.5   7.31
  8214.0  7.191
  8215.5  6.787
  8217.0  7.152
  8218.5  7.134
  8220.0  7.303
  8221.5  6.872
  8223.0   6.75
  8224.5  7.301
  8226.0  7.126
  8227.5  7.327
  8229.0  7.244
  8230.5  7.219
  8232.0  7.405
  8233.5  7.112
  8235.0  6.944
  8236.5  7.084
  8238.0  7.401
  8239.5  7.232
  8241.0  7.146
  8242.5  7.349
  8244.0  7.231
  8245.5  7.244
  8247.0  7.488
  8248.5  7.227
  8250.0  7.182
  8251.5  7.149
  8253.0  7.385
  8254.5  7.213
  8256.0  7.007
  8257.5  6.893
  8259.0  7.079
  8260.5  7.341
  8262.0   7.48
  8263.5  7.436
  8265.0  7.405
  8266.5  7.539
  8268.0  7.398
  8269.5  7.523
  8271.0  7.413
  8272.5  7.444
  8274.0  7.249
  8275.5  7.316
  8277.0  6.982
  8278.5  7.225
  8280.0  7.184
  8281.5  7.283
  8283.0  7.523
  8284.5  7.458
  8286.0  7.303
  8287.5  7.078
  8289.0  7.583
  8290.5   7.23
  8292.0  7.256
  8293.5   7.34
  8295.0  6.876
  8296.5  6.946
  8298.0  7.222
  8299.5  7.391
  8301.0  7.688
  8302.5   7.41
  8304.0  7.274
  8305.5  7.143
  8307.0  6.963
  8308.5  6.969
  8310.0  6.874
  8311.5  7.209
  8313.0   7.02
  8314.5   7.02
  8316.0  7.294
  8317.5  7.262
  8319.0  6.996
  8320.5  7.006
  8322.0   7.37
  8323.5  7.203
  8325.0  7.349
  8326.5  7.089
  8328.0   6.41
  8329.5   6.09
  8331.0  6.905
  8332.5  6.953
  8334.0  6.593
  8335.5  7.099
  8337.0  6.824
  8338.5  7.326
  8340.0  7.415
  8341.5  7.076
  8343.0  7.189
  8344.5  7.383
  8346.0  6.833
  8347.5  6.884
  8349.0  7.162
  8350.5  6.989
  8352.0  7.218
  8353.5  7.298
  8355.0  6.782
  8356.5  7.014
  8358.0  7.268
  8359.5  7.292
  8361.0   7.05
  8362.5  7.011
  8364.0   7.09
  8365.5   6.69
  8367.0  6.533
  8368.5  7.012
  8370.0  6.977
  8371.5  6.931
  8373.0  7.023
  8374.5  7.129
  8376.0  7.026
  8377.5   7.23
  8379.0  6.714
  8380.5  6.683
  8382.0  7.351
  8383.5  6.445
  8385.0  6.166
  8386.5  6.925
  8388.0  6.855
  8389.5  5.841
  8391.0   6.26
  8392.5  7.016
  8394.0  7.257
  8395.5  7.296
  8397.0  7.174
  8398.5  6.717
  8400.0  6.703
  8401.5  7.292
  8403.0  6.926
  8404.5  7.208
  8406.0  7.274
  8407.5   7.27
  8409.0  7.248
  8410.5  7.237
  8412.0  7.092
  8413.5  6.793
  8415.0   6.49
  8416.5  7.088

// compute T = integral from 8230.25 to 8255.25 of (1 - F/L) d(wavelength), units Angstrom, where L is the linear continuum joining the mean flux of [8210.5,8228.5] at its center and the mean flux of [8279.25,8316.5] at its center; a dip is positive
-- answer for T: -0.3 Angstrom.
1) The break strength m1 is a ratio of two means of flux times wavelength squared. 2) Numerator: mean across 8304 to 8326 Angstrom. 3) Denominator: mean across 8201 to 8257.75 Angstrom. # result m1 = 1.02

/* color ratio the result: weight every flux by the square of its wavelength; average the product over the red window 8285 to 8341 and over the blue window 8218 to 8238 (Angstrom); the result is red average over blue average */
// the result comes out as 1.0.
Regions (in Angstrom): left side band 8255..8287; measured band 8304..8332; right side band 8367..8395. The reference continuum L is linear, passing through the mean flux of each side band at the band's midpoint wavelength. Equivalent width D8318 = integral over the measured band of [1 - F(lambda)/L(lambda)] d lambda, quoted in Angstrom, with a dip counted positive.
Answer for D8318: 0.3 Angstrom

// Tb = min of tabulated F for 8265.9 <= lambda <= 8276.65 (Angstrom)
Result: 7.249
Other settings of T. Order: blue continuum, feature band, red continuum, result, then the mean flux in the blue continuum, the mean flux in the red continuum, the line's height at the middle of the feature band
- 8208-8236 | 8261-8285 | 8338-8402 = -1.0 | 7.13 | 6.96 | 7.07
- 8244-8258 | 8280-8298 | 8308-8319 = -0.3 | 7.21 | 7.09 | 7.13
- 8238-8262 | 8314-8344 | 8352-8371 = 0.2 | 7.23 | 7.01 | 7.07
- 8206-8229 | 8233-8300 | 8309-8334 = -2.0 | 7.11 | 6.99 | 7.05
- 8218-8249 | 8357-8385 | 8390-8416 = 0.4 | 7.2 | 7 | 7.04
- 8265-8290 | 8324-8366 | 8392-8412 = 1.2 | 7.34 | 7.12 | 7.23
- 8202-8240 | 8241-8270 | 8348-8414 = -0.8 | 7.13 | 6.97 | 7.1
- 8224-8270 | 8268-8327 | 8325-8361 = -0.9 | 7.26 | 7.01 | 7.13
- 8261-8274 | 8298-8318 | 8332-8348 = 0.1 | 7.44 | 7.06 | 7.23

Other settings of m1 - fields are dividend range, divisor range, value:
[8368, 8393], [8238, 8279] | 0.96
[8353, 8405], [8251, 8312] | 0.98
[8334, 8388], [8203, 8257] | 1.01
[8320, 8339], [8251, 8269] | 0.97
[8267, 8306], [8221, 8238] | 1.04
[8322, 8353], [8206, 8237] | 1.01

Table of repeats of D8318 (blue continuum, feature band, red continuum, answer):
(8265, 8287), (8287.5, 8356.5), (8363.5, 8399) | 0.3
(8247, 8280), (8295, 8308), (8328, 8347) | -0.2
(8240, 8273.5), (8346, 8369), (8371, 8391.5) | -0.5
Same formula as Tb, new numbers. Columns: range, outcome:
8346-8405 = 5.841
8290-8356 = 6.09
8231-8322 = 6.874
